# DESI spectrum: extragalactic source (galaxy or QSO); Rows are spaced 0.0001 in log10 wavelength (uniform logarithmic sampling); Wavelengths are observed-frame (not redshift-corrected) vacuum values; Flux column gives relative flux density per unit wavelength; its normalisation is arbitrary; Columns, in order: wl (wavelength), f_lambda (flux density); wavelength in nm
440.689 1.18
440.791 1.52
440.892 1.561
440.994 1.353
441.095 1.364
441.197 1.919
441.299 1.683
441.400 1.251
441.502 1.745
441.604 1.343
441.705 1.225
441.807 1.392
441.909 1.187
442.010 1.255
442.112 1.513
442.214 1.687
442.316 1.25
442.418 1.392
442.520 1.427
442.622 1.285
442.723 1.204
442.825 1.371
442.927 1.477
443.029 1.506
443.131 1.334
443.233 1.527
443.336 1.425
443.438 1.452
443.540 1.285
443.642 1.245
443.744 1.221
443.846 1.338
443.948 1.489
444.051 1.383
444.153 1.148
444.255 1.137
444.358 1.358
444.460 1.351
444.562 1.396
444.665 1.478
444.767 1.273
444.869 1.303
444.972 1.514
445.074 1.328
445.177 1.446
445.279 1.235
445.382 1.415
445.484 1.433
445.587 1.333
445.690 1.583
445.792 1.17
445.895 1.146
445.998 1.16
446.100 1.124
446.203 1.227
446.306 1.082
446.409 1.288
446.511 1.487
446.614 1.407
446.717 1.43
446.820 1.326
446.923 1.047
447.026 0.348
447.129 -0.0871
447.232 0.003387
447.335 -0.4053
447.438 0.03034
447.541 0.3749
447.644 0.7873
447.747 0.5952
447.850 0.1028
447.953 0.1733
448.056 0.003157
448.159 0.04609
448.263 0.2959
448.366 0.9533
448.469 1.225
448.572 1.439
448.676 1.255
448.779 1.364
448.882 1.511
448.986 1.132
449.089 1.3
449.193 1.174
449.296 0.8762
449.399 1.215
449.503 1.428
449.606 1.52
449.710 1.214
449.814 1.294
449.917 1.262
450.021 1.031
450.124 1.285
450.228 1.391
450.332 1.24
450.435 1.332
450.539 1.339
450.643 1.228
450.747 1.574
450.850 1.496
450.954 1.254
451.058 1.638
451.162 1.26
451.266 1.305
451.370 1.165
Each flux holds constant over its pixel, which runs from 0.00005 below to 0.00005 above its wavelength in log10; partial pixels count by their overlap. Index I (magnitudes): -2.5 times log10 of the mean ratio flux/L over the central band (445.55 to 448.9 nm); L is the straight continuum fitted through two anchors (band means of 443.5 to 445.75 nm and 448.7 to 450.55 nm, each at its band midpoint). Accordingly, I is 0.49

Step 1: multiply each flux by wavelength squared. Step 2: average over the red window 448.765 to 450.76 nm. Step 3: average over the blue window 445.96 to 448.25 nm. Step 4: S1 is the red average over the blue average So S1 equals 1.99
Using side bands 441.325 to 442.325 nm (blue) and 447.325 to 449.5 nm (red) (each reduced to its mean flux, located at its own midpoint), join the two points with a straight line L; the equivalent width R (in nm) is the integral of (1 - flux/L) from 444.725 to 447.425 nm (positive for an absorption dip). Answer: -0.18 nm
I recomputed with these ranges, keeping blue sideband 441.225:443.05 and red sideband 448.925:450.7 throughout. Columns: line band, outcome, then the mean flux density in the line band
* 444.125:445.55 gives 0.003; 1.35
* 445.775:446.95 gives 0.062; 1.25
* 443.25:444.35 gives 0.042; 1.32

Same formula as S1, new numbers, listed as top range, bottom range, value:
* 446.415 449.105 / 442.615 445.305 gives 0.55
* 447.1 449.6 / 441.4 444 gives 0.54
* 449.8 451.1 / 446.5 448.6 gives 2.36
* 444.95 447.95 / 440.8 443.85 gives 0.68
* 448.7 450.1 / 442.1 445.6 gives 0.94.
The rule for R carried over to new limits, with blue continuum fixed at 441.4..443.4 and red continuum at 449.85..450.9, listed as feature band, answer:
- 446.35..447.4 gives 0.45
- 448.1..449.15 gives 0.23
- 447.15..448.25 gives 0.96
